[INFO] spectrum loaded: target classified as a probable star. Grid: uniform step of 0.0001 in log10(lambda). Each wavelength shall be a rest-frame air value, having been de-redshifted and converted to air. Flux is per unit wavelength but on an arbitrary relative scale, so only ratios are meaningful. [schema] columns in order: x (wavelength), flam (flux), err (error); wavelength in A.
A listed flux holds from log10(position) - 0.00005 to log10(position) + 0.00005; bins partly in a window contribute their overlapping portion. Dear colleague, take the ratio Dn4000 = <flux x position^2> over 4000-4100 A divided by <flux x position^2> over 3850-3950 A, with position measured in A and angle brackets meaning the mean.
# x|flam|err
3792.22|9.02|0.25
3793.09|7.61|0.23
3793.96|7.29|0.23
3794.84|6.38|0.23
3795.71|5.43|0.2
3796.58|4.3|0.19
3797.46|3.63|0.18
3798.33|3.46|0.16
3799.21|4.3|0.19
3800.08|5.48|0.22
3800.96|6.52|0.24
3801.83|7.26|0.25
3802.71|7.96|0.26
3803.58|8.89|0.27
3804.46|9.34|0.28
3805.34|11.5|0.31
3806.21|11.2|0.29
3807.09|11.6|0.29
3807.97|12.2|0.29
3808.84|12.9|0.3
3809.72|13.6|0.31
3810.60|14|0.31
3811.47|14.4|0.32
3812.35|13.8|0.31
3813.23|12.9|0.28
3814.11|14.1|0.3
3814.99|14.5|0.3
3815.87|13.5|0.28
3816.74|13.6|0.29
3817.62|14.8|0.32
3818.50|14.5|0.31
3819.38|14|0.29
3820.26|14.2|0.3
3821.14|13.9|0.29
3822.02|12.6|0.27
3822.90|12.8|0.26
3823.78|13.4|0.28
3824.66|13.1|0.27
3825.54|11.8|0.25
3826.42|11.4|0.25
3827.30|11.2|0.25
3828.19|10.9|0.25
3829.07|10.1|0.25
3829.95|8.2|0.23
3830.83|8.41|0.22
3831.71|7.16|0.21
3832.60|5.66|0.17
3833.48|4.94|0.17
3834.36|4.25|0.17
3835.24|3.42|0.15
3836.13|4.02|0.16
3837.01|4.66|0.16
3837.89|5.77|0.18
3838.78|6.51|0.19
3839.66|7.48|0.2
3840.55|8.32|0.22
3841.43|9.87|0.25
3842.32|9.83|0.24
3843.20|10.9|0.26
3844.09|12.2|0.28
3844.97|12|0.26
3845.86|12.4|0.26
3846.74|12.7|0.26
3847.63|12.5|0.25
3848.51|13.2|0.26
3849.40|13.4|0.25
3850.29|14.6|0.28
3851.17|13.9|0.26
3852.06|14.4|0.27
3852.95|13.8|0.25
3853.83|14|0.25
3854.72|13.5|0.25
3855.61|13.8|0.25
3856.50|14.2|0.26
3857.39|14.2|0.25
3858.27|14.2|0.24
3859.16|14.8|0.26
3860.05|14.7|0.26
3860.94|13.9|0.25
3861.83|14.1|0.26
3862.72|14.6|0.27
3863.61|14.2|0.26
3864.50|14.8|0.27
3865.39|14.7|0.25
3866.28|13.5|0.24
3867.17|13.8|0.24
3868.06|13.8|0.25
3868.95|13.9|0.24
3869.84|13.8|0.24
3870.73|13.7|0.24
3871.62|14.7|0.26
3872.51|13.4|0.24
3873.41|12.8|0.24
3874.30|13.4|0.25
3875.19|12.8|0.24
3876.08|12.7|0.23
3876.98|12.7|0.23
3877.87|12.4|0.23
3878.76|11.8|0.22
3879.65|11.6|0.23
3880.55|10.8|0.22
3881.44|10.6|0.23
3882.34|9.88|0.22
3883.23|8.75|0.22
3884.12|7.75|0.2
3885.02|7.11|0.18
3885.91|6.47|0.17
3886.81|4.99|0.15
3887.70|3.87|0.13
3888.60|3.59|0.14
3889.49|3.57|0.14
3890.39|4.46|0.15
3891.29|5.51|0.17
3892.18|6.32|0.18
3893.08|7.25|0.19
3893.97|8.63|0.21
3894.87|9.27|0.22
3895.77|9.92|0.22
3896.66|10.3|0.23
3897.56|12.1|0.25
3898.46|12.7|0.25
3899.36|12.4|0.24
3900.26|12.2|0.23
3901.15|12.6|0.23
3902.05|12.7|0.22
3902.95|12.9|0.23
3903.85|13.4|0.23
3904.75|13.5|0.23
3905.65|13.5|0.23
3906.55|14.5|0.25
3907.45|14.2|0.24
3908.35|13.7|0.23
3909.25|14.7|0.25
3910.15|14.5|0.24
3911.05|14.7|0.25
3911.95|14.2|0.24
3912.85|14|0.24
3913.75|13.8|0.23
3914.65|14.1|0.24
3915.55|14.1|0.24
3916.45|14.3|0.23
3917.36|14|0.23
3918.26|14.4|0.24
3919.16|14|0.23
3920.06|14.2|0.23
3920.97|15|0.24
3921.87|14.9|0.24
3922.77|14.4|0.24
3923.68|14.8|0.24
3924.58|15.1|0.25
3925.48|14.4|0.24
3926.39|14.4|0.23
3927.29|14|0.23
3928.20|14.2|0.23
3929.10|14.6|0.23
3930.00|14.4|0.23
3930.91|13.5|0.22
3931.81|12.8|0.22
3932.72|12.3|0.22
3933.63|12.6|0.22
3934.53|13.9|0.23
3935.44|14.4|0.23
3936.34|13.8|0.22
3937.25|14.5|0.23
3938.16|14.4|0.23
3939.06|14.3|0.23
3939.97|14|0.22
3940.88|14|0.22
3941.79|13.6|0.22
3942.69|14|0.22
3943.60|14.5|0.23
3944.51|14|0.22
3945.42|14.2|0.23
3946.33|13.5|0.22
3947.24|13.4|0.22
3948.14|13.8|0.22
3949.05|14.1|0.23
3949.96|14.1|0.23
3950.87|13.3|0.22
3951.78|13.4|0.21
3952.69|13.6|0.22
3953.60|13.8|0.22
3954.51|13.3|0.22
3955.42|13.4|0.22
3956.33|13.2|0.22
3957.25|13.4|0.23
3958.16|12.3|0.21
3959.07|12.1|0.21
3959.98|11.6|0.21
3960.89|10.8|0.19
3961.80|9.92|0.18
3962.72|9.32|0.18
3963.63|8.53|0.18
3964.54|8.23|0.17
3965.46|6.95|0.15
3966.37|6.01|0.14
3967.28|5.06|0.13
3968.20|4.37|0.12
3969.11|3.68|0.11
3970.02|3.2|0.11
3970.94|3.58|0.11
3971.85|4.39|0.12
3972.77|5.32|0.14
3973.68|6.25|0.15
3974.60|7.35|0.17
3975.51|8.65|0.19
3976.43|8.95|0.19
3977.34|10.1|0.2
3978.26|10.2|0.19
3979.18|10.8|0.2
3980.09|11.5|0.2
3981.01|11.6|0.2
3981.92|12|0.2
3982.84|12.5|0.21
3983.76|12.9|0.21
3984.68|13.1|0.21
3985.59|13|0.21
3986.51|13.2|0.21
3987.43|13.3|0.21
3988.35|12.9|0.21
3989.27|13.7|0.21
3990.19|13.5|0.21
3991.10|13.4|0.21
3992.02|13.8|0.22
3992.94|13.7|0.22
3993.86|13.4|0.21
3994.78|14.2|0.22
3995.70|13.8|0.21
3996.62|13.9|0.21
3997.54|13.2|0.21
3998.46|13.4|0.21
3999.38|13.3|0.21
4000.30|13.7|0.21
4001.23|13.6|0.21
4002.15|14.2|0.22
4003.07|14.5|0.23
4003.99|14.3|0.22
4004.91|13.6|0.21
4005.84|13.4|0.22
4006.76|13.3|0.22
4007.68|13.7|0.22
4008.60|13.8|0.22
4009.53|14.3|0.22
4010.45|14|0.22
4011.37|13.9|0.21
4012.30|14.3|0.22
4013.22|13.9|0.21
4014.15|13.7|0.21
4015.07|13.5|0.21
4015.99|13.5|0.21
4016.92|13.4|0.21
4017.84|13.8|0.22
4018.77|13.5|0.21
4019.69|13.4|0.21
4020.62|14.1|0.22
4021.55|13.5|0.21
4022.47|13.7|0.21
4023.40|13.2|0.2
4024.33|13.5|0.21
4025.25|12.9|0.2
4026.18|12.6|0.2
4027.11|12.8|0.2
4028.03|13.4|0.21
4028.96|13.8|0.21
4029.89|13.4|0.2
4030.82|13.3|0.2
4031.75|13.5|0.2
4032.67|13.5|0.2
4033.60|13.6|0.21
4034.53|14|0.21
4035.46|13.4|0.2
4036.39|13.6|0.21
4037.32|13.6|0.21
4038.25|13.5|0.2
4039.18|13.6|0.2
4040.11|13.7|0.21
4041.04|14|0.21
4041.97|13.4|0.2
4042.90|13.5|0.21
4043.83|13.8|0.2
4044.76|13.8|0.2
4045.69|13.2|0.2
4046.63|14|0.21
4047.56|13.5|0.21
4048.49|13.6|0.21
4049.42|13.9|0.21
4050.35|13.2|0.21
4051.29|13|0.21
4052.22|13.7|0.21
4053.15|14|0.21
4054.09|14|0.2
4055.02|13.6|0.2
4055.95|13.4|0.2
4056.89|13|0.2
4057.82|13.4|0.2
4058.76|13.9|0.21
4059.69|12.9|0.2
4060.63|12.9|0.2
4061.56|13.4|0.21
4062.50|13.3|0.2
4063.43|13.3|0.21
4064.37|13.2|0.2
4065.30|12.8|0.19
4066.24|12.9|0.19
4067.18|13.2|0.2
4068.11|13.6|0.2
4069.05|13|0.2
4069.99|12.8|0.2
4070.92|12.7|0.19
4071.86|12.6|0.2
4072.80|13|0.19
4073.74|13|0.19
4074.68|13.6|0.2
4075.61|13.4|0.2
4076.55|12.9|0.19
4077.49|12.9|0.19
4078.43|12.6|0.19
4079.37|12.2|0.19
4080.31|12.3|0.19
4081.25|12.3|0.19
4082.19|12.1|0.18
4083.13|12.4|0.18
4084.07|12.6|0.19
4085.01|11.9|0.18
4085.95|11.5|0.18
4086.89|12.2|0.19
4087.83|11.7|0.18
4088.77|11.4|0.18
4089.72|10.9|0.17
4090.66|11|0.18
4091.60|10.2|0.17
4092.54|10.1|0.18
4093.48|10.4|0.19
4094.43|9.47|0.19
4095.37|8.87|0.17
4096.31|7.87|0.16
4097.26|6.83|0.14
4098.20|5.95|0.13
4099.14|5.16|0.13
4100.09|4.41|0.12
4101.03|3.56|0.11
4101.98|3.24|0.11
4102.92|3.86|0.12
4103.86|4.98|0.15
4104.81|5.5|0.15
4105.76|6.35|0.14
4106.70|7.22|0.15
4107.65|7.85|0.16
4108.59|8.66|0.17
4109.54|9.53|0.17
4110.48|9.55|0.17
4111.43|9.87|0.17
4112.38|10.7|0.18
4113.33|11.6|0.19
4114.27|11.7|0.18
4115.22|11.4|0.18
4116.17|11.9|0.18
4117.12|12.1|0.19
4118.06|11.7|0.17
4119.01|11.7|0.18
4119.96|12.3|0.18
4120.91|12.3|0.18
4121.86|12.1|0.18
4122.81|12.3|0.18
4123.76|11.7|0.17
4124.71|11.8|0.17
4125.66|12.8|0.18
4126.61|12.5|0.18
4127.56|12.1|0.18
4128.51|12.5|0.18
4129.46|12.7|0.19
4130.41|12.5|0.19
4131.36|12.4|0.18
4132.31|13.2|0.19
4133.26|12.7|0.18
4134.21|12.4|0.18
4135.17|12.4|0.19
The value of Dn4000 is 1.1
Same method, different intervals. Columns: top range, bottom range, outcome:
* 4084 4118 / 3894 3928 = 0.73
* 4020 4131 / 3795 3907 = 1.21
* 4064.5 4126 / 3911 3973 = 0.92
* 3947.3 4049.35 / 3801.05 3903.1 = 1.19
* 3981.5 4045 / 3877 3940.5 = 1.18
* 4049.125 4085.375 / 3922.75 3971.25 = 1.14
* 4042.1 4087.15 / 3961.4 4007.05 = 1.26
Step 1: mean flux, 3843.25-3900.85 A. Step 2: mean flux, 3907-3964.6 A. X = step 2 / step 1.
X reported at 1.2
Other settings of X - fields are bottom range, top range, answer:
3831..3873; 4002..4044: 1.17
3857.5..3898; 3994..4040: 1.24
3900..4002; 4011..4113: 0.96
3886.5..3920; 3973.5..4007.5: 1.10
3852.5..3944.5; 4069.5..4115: 0.79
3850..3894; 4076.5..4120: 0.84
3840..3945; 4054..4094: 1.00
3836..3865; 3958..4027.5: 0.96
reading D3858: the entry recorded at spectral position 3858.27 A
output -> 14.2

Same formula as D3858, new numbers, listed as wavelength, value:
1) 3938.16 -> 14.4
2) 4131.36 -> 12.4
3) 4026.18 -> 12.6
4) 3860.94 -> 13.9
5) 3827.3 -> 11.2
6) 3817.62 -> 14.8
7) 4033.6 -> 13.6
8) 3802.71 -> 7.96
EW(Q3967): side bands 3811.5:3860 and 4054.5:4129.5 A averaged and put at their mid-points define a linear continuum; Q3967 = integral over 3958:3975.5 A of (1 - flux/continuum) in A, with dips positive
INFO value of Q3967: 6.2 A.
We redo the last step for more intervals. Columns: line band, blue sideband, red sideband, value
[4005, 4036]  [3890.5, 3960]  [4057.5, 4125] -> -4.5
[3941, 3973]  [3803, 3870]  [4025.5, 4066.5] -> 5.2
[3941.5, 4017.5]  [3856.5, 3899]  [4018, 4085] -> 3.0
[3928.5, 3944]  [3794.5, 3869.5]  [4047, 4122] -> -3.8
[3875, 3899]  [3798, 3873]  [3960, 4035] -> 5.9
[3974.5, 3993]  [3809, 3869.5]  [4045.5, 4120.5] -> -0.7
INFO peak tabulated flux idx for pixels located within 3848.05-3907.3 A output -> 14.8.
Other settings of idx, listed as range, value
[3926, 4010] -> 14.6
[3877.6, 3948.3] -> 15.1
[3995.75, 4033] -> 14.5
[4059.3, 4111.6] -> 13.6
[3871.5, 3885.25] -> 14.7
